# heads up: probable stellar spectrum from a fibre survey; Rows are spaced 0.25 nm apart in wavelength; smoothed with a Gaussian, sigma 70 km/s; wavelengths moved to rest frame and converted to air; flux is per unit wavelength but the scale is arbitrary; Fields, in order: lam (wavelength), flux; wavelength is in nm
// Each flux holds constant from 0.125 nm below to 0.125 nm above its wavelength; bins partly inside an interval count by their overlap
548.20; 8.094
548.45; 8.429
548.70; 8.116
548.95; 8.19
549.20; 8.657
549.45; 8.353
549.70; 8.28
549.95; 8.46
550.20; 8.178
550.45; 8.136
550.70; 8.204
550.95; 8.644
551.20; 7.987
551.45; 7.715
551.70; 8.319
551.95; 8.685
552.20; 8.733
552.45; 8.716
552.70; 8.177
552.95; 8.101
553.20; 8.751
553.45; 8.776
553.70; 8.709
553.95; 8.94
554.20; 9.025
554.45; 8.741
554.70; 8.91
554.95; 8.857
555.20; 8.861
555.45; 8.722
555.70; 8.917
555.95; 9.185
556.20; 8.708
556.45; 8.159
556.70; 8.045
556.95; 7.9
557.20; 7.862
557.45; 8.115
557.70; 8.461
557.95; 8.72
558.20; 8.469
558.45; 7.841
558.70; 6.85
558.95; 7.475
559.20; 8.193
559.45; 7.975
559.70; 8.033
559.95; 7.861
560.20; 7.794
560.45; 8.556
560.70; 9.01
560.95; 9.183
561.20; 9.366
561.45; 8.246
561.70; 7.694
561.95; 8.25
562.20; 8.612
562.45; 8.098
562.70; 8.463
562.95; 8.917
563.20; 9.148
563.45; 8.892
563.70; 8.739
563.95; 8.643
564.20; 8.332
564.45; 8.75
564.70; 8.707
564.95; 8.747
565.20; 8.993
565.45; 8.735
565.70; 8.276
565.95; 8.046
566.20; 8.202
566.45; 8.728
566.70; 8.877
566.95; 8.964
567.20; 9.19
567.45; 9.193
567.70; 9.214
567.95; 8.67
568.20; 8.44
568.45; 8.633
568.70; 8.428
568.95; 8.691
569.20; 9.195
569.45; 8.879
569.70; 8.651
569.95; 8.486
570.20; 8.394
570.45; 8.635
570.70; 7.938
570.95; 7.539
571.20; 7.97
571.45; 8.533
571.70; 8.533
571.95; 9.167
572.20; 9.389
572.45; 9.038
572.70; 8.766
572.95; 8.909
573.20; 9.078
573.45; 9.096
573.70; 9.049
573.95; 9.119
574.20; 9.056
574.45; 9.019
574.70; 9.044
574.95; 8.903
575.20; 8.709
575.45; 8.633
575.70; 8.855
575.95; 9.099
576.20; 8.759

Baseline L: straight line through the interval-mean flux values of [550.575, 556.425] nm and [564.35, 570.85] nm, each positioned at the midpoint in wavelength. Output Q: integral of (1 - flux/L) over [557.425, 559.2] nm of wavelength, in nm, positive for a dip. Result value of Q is 0.131 nm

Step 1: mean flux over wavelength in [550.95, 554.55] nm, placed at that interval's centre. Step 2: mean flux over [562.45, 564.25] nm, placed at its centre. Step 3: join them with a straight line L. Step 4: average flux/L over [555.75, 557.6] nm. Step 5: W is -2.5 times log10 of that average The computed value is 0.04 mag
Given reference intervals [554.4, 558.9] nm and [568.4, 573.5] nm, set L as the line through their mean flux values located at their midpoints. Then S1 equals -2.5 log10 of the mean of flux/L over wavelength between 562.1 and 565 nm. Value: -0.02 mag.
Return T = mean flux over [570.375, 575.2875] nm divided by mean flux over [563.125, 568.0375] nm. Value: 1.00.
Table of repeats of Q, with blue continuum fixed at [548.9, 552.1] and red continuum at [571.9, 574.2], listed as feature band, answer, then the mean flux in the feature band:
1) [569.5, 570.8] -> 0.074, 8.46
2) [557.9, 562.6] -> 0.226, 8.22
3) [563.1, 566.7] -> 0.059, 8.64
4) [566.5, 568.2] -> -0.018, 8.96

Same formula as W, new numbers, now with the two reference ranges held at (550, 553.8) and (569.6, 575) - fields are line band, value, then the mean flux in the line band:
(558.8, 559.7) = 0.09 mag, 7.87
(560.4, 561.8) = -0.02 mag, 8.7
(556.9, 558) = 0.04 mag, 8.2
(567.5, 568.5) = -0.01 mag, 8.78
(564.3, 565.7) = -0.01 mag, 8.73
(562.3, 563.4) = -0.01 mag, 8.67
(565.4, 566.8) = 0.02 mag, 8.46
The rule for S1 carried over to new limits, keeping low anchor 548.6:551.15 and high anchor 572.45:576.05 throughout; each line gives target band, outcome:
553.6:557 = -0.03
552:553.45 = -0.02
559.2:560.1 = 0.08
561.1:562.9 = 0.03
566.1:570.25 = 0.00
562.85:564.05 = -0.02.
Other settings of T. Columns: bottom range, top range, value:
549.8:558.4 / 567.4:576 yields 1.03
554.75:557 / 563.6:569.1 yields 1.01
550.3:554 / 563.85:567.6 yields 1.03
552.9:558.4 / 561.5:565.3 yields 1.00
